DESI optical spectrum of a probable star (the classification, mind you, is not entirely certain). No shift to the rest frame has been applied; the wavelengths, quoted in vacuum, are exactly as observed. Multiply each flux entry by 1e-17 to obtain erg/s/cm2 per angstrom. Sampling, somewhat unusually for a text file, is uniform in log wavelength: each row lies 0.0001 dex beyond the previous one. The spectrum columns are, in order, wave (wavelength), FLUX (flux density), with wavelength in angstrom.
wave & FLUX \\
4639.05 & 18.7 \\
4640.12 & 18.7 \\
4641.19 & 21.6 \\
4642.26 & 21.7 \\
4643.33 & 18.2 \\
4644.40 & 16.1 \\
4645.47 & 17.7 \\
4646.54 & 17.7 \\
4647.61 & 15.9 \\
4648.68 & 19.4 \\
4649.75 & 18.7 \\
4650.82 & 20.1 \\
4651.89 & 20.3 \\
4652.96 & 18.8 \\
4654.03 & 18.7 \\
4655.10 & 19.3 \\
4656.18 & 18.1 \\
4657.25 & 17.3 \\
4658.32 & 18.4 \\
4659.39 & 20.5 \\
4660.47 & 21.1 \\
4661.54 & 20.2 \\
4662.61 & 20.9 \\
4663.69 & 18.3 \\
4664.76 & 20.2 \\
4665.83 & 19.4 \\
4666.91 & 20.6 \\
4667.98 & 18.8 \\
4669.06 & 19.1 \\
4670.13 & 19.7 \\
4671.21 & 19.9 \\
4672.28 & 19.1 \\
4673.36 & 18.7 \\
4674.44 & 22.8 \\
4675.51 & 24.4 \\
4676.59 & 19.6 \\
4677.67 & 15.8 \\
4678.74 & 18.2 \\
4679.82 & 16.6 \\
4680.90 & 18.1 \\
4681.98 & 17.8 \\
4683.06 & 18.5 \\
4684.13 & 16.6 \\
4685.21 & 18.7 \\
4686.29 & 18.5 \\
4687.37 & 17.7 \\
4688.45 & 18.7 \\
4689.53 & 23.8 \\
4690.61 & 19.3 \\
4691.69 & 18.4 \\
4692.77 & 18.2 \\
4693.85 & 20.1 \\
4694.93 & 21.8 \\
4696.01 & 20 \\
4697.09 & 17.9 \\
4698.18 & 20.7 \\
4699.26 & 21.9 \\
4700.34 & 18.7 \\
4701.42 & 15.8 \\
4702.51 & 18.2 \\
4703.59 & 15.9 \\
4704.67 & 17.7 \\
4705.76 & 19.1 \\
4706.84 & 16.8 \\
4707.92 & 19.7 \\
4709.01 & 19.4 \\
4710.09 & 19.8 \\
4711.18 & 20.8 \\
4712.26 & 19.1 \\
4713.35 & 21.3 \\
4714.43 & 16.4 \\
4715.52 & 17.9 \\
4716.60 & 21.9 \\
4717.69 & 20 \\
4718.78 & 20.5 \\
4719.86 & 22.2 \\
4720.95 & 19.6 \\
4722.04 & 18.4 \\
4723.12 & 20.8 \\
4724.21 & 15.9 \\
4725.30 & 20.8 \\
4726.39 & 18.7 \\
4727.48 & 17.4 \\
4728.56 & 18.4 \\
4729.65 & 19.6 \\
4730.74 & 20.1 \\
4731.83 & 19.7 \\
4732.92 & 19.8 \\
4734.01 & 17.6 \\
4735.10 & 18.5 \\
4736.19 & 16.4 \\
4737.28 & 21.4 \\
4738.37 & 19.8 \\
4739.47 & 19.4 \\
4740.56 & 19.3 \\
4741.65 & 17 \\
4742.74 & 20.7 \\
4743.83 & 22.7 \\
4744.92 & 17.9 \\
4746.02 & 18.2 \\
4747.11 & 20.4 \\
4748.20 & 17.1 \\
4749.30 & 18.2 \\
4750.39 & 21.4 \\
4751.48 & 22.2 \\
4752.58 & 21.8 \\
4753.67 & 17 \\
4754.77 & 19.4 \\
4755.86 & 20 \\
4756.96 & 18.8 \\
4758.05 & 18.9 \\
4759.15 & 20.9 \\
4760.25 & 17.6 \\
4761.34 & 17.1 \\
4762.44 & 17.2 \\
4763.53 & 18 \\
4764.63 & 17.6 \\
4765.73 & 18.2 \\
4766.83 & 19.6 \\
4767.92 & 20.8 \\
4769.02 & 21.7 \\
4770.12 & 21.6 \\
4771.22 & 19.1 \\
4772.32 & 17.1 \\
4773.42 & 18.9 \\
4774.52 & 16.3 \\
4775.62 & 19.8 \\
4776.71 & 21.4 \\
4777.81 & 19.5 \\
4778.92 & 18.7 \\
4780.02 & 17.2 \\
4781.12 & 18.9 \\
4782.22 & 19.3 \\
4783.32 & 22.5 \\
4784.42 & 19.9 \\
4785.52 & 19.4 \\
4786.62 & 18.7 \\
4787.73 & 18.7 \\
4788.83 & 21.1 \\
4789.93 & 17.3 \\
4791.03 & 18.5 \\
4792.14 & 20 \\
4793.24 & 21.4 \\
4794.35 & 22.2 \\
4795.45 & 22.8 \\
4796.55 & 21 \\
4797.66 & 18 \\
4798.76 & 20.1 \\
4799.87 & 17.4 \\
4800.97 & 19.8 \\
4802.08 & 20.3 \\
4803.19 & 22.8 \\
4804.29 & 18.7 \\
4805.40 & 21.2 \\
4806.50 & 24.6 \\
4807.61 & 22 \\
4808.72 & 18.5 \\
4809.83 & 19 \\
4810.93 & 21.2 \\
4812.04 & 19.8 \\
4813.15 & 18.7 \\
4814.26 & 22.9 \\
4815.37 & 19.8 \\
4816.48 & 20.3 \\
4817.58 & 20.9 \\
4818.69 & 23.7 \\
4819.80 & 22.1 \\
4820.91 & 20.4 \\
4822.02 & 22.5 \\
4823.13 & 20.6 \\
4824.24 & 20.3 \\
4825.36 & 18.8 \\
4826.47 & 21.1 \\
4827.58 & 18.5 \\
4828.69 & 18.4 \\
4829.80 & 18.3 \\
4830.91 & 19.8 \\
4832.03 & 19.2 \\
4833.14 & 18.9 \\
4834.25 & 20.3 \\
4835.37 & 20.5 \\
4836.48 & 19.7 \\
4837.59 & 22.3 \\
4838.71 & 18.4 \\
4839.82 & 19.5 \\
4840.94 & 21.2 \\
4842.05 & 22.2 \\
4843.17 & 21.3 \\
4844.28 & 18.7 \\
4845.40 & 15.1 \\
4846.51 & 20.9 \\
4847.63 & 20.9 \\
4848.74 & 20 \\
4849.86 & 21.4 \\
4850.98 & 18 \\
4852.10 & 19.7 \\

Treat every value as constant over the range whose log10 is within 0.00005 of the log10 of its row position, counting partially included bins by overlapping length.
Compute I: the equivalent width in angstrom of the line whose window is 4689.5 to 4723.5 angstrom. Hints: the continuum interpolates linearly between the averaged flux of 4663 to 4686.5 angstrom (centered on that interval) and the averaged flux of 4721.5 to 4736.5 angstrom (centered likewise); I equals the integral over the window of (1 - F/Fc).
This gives -0.85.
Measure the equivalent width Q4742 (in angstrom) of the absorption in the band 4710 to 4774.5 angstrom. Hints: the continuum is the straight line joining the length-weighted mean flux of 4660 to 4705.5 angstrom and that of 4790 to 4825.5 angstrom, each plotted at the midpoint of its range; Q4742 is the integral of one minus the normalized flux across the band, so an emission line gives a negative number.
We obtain 1.93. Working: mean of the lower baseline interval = 19.2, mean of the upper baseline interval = 20.6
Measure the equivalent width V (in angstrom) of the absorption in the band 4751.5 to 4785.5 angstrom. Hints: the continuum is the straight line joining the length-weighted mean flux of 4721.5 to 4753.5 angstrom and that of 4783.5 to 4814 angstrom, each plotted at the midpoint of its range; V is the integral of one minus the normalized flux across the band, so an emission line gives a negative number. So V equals 0.9 angstrom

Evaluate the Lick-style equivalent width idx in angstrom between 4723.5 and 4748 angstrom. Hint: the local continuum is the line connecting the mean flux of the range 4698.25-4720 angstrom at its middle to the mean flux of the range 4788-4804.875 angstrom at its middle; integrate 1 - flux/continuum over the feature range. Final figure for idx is 0.5 angstrom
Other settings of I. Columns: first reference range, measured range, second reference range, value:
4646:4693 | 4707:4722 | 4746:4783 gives -0.5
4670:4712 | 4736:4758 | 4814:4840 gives 0.1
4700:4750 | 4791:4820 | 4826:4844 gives -1.4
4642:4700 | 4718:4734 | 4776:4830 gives 0.2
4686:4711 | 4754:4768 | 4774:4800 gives 0.6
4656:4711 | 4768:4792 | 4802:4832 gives 0.9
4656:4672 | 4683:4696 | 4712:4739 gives 0.1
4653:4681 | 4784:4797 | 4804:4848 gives 0.0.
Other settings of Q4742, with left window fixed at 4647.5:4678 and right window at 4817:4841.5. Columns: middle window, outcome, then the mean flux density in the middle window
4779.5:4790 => 0.35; 19.4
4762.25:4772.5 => 0.39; 19.2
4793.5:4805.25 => -0.14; 20.4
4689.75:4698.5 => -0.01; 19.7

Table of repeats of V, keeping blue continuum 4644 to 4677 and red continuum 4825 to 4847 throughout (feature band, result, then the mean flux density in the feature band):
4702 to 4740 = 0.7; 19.1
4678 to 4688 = 0.8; 17.8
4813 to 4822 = -0.8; 21.3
